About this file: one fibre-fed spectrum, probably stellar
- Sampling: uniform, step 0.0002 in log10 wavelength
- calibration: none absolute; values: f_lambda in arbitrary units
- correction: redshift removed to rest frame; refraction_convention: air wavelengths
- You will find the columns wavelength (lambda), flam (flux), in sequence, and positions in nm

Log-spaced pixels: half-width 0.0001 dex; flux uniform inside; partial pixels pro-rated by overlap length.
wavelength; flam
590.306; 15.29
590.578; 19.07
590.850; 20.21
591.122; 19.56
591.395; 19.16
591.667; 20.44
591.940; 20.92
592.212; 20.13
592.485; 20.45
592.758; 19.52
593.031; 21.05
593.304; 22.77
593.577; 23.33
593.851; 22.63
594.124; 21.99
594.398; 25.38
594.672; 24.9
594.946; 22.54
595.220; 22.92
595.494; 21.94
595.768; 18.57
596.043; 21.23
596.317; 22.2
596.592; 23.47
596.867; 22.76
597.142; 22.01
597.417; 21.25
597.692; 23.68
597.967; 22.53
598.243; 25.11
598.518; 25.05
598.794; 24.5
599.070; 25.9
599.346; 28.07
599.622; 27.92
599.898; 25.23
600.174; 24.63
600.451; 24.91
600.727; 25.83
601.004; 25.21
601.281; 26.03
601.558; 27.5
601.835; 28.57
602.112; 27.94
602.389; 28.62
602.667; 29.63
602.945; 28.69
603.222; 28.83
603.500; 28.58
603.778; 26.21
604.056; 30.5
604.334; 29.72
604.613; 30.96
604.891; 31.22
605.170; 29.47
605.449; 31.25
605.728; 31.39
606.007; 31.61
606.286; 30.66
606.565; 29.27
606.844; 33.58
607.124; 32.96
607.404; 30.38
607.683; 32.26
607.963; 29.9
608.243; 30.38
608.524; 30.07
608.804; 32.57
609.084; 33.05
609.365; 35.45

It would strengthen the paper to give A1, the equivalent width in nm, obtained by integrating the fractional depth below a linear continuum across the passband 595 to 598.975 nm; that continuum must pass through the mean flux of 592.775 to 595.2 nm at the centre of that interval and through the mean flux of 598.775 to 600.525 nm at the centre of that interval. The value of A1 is 0.30 nm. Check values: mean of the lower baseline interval 22.9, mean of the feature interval 22.7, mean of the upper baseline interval 26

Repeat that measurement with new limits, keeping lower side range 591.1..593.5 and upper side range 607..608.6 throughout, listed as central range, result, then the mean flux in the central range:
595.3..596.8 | 0.10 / 21.6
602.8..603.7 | -0.02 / 28.5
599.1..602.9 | -0.08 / 26.9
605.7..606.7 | -0.03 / 30.7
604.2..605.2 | -0.05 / 30.4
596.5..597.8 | 0.07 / 22.6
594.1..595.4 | -0.08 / 23.6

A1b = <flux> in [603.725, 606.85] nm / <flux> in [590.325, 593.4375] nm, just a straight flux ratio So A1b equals 1.52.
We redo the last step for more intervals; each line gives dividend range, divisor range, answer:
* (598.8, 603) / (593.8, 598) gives 1.19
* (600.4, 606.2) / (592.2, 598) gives 1.30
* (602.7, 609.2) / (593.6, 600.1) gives 1.30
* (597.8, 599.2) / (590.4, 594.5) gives 1.17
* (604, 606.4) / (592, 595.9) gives 1.40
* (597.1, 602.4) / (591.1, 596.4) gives 1.18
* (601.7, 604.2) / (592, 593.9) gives 1.34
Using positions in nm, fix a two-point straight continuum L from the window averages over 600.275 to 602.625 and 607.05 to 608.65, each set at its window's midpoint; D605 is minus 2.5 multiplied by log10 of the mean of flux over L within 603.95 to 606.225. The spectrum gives -0.06 mag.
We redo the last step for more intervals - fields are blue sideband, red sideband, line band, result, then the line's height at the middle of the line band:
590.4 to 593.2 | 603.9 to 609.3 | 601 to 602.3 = 0.01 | 27.4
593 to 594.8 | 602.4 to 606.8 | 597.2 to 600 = 0.06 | 26.2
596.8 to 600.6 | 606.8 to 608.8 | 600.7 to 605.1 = -0.03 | 27.7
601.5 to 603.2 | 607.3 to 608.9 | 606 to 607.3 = -0.04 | 30.3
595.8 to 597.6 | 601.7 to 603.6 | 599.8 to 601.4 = 0.05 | 26.4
